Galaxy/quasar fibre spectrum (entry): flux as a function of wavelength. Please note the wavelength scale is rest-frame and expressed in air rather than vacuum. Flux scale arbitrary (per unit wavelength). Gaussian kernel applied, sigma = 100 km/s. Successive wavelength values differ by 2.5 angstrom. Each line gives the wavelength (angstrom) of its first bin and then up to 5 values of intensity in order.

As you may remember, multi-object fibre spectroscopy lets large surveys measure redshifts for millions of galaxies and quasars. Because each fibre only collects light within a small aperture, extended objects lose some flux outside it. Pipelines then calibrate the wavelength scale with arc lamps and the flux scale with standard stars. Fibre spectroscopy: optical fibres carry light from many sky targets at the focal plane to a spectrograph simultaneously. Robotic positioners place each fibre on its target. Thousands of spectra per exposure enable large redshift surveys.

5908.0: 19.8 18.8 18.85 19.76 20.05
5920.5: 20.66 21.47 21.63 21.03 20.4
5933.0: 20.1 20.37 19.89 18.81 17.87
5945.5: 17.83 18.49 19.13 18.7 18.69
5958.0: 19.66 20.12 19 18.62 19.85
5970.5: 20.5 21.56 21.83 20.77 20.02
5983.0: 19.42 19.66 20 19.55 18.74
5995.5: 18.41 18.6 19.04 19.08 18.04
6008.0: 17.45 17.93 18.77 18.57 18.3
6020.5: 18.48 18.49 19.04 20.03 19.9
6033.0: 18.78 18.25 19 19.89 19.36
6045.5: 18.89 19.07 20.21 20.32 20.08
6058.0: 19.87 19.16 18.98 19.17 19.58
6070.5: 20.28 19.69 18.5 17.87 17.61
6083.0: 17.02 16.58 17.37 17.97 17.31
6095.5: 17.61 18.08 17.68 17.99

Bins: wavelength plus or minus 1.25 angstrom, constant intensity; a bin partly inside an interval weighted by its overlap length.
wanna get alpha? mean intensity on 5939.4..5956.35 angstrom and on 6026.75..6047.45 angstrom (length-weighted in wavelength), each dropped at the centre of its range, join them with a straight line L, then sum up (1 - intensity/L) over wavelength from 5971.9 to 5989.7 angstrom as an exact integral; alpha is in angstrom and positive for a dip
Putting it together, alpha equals -1.6 angstrom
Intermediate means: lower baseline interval 18.5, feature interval 20.4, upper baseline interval 19.3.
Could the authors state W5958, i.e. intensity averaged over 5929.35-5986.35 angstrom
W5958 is 19.6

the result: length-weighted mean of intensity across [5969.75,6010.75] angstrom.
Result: 19.5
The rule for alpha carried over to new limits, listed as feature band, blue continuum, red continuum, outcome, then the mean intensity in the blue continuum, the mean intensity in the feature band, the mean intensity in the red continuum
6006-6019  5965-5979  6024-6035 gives 1.0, 20.6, 18.2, 19.3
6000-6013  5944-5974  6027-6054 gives 0.7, 19.3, 18.3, 19.4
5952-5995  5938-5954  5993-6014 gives -3.0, 18.6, 19.8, 18.4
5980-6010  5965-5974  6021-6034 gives 1.3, 20.2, 18.9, 19.2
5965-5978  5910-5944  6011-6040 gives -0.7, 20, 20.6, 18.9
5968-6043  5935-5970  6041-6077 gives 0.1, 19.1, 19.3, 19.5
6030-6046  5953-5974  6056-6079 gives 0.2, 19.7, 19.1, 19.3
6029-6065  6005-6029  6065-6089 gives -1.9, 18.5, 19.4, 18.4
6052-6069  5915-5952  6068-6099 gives -1.2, 19.8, 19.6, 18.1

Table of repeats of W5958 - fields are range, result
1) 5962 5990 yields 20.1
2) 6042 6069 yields 19.5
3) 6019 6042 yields 19.1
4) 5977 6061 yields 19.1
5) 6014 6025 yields 18.5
